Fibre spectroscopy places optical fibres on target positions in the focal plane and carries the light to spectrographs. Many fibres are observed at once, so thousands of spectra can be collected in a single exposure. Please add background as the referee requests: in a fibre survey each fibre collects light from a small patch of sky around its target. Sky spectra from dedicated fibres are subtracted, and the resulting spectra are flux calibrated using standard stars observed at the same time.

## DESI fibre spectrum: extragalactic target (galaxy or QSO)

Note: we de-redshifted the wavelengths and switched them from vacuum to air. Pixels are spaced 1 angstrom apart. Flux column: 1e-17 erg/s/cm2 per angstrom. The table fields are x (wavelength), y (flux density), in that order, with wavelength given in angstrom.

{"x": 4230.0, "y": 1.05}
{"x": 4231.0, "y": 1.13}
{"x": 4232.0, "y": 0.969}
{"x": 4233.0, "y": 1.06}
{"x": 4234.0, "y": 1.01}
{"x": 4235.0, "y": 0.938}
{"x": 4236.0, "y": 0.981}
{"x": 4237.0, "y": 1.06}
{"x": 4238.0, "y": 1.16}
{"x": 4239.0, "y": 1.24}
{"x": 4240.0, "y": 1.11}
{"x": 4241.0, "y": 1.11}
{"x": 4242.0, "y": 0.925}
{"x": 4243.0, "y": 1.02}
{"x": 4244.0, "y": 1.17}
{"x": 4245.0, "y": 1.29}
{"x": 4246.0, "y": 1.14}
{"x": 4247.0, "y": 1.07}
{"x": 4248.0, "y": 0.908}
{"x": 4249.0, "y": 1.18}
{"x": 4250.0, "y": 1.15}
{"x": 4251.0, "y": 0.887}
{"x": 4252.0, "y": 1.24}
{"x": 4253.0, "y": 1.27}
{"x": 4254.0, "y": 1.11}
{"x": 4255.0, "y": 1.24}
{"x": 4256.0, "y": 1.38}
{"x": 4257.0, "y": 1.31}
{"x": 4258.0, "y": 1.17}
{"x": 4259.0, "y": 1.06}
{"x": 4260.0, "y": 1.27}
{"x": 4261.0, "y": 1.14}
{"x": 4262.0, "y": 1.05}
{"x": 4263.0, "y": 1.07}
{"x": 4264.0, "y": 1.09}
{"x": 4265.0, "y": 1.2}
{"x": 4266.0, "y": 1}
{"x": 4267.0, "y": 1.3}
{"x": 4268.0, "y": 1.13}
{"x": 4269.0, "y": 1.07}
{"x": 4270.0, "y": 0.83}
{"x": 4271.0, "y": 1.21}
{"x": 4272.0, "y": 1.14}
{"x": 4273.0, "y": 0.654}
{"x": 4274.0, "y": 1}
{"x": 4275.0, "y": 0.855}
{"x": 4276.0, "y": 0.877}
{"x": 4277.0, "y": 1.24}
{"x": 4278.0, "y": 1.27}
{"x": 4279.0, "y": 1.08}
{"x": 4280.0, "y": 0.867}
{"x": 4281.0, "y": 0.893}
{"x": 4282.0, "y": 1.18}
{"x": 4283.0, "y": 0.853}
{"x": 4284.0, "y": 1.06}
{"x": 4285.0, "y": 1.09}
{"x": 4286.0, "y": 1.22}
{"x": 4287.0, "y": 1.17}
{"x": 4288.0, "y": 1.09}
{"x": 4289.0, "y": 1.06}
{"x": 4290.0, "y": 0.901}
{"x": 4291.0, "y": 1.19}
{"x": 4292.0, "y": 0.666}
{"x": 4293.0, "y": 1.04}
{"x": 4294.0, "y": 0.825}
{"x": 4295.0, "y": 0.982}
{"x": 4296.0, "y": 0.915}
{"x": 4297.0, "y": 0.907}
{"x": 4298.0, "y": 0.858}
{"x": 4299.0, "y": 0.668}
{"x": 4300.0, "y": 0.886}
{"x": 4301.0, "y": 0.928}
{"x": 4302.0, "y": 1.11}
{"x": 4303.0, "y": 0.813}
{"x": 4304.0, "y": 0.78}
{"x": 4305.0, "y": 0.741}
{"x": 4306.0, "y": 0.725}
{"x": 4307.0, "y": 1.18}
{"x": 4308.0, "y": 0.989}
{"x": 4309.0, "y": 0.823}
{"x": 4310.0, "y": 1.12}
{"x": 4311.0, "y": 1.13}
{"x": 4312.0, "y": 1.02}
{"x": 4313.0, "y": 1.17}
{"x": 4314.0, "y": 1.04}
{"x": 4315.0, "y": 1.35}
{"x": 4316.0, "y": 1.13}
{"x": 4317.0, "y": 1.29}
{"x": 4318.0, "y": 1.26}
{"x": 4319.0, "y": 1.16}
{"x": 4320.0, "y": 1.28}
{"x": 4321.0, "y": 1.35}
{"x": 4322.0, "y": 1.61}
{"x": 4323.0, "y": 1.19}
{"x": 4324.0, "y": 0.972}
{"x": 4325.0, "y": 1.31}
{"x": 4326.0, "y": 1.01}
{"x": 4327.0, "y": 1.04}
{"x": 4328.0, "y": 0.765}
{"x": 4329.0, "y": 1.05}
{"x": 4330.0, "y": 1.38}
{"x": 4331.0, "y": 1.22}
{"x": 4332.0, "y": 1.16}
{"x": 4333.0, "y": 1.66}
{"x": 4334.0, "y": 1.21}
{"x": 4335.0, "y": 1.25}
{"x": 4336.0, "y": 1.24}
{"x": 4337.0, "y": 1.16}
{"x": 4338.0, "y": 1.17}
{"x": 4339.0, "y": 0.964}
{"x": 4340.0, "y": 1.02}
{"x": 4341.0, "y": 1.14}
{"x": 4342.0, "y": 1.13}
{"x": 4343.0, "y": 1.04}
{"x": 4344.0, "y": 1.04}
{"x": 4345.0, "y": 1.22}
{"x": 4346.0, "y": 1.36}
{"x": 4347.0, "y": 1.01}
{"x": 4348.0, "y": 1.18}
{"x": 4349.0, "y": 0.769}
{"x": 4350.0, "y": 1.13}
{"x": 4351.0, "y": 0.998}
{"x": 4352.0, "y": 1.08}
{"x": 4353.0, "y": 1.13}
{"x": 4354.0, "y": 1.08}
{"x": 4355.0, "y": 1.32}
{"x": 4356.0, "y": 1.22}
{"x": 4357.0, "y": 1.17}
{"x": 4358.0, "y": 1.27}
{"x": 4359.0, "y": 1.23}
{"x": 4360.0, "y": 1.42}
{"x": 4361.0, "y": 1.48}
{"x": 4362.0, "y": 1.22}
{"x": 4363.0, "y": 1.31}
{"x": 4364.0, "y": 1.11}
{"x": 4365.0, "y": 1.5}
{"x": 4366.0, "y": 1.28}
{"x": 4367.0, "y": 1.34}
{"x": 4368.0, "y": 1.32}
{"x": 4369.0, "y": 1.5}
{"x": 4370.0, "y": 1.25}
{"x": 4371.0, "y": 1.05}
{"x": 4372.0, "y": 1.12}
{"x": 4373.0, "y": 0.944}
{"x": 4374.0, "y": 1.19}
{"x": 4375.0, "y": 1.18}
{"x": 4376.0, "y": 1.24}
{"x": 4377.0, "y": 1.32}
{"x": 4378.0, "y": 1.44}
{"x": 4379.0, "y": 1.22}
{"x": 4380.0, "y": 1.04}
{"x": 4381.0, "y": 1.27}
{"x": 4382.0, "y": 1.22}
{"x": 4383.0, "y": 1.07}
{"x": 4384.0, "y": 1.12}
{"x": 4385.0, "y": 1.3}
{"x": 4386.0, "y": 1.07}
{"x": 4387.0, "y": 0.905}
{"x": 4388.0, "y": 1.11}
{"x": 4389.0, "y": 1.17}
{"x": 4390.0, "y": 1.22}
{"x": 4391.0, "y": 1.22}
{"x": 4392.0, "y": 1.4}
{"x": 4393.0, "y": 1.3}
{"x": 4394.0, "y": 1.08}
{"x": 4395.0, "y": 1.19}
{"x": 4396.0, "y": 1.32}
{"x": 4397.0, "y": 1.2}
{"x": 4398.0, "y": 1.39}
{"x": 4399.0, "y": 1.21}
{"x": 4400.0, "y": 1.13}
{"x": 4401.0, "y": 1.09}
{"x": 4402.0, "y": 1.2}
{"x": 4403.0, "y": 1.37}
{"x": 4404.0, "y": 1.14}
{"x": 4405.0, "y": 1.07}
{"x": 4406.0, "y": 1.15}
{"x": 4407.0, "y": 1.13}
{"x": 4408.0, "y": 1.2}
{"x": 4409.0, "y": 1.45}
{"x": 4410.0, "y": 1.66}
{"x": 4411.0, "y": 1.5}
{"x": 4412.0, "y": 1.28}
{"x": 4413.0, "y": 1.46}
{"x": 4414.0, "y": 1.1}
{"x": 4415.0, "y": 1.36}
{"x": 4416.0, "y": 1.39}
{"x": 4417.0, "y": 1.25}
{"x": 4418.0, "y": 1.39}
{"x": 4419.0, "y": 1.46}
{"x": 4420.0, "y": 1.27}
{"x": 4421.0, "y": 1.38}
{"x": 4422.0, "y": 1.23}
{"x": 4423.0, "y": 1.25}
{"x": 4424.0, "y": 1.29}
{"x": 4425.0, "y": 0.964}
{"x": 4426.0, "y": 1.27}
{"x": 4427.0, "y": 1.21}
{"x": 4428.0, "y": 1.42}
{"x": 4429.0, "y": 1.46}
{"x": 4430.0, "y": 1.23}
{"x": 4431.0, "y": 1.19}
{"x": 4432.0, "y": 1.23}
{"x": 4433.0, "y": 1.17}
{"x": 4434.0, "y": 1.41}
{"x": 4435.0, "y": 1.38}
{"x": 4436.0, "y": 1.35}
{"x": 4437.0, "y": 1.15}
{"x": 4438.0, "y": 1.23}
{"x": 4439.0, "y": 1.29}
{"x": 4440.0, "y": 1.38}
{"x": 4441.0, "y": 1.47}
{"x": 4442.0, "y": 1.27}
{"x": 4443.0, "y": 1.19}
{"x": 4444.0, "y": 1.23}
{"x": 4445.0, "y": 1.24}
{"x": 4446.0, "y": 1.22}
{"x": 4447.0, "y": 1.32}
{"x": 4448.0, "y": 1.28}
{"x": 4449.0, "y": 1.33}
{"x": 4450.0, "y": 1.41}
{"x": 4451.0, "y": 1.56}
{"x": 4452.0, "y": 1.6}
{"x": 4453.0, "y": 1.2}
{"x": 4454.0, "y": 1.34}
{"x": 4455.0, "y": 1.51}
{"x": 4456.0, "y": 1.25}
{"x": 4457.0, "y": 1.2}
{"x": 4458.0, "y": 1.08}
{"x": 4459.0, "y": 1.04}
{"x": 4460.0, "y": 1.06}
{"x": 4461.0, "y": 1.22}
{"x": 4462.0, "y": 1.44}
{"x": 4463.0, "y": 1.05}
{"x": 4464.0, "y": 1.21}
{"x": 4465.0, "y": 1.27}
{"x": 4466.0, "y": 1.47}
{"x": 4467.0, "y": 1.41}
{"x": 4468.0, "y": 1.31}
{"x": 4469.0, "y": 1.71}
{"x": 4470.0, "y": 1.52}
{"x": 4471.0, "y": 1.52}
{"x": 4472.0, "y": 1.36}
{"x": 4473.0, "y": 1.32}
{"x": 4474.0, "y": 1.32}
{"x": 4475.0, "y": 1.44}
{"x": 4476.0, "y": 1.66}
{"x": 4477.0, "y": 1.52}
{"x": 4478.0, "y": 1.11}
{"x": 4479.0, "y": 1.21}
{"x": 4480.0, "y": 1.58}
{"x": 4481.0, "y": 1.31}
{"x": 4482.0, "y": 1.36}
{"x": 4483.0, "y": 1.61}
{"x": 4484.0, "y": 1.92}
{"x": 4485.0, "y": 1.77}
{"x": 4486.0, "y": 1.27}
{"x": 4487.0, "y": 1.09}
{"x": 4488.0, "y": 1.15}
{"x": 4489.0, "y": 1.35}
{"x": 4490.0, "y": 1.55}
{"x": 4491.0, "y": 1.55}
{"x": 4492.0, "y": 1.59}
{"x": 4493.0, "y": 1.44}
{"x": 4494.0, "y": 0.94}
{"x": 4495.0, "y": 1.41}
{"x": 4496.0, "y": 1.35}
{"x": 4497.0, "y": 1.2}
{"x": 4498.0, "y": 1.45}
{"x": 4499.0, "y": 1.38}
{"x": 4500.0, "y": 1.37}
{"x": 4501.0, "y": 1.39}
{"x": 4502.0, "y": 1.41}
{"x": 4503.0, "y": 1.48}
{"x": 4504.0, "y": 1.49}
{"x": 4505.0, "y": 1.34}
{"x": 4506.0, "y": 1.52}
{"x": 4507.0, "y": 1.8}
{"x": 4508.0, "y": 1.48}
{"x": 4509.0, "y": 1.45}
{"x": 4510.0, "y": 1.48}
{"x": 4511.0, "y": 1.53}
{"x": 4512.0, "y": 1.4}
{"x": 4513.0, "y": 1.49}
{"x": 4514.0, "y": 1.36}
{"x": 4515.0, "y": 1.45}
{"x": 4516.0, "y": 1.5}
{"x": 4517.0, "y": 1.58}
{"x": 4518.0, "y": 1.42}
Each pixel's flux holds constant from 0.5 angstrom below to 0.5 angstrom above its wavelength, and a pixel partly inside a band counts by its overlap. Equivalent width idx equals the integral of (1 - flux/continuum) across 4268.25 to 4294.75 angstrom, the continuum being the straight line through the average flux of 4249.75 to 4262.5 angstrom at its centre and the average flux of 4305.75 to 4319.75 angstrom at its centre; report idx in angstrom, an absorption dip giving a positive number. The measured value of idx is 3.1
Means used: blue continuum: 1.18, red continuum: 1.11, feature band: 1.01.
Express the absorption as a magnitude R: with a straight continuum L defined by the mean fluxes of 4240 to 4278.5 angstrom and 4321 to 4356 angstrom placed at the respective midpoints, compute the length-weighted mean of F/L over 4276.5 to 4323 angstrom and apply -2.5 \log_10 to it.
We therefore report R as 0.09 mag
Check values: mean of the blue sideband 1.11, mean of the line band 1.04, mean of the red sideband 1.15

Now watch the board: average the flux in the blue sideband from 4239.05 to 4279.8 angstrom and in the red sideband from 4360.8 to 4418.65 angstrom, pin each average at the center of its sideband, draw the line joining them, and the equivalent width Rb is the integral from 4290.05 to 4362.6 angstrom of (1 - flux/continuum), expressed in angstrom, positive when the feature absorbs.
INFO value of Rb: 4.7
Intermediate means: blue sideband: 1.11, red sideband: 1.24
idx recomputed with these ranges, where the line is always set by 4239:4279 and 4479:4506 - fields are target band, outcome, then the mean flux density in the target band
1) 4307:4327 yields 0.30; 1.17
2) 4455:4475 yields 0.94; 1.31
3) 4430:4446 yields 0.78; 1.28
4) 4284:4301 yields 2.69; 0.968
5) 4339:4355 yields 1.71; 1.09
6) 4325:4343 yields 0.79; 1.15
